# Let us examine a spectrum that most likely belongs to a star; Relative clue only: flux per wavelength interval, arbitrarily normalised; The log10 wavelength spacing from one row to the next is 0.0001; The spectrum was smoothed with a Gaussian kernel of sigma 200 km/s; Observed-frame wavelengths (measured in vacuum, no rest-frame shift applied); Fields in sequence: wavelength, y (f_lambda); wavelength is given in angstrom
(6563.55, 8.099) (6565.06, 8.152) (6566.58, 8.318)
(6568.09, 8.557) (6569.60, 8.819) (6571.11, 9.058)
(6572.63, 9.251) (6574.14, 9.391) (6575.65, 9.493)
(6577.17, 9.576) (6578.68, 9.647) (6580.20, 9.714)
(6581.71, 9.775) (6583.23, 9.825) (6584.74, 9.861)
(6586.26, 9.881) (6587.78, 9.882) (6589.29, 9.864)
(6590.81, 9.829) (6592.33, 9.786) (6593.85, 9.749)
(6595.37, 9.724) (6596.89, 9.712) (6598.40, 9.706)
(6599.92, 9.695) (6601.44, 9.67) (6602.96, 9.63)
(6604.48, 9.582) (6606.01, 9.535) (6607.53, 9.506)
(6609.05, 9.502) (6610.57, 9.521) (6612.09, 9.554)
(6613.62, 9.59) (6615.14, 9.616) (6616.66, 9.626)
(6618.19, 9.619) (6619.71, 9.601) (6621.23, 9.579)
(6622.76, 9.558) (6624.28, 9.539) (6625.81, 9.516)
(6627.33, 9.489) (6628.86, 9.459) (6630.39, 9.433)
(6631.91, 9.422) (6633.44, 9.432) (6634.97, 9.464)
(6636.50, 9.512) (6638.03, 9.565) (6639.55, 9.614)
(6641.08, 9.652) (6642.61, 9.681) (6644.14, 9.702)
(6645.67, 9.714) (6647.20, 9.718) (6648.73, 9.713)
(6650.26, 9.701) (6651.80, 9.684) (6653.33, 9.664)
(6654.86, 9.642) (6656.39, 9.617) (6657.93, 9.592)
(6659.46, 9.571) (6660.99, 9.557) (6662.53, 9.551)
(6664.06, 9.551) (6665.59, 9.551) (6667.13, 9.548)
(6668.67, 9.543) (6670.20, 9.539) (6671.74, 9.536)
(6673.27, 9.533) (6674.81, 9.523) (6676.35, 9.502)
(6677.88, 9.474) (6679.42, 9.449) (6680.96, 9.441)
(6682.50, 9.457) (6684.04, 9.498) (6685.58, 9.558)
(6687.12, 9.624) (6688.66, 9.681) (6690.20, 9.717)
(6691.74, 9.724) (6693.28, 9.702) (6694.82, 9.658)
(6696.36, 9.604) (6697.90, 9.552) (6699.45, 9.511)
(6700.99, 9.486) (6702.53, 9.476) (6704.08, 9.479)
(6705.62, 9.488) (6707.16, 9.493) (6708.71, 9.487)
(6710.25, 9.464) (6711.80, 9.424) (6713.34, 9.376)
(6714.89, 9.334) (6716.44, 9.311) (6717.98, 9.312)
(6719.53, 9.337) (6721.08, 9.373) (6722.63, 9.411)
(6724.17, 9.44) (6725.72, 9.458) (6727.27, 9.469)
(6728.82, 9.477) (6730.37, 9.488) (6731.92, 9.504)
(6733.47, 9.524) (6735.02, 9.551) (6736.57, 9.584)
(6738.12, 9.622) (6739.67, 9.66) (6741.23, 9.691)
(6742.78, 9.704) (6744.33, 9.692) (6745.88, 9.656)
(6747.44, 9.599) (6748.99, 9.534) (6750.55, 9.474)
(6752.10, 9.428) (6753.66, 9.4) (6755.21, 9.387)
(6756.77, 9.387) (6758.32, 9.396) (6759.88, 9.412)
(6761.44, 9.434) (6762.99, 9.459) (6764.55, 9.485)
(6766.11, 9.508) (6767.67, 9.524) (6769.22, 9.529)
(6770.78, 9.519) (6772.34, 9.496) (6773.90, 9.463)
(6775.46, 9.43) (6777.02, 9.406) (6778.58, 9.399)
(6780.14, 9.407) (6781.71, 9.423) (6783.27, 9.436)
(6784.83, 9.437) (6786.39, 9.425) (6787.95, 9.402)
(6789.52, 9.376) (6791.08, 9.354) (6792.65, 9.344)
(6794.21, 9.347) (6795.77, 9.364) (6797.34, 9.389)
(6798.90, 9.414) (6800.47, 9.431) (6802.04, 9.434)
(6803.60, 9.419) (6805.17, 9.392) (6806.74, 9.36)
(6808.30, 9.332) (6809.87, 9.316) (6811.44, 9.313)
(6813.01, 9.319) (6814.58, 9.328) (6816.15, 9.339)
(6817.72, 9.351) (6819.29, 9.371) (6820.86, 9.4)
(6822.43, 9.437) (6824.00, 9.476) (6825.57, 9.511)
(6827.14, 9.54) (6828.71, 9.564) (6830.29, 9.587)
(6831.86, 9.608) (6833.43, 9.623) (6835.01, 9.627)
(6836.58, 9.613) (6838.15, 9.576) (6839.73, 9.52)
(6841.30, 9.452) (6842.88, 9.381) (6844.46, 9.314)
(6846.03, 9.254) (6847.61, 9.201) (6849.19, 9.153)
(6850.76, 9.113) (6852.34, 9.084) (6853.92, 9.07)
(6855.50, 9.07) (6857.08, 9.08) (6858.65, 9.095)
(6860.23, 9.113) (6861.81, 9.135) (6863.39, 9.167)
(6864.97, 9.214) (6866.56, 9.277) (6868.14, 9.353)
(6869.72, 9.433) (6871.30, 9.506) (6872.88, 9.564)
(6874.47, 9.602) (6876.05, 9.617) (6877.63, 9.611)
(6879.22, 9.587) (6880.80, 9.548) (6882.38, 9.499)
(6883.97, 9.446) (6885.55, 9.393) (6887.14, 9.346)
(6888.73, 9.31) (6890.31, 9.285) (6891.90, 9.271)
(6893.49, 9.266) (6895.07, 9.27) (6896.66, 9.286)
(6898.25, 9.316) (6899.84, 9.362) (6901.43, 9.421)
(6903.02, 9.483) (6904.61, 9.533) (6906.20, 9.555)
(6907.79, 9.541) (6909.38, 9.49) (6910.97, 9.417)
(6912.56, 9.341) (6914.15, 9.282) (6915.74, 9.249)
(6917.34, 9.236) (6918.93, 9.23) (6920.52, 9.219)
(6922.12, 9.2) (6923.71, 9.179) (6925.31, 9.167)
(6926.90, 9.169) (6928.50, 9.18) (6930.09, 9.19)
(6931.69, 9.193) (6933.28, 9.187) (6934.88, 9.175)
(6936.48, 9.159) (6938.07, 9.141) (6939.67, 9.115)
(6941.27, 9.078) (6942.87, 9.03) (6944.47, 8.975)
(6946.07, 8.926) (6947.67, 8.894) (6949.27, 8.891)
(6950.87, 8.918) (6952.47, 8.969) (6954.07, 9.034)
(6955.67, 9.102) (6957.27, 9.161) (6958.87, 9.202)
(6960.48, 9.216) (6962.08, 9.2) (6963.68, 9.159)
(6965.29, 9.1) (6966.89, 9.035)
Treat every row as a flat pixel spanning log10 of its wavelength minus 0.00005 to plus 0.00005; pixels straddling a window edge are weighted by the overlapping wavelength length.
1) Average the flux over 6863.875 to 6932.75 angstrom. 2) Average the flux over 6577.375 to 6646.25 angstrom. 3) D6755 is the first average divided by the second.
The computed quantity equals 1.0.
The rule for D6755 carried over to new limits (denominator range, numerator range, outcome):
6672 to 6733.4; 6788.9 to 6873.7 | 0.99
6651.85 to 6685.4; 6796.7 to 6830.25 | 0.99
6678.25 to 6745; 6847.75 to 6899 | 0.98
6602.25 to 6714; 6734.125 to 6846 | 0.99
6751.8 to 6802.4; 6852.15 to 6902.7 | 0.99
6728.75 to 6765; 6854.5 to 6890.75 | 0.98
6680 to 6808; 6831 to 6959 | 0.98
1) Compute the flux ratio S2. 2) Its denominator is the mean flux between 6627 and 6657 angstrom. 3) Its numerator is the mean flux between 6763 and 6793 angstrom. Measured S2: 1.0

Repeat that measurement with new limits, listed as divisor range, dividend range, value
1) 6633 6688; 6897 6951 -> 0.96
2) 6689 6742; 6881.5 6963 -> 0.97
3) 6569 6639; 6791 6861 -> 0.98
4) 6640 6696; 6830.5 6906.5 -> 0.98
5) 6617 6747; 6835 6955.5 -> 0.97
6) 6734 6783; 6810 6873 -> 0.98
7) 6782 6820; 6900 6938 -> 0.99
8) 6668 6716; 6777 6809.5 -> 0.99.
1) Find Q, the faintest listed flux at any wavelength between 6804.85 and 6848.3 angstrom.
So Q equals 9.201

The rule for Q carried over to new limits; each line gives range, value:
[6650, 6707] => 9.441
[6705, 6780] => 9.311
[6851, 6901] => 9.07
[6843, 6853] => 9.084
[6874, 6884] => 9.446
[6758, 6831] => 9.313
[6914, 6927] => 9.167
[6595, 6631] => 9.433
